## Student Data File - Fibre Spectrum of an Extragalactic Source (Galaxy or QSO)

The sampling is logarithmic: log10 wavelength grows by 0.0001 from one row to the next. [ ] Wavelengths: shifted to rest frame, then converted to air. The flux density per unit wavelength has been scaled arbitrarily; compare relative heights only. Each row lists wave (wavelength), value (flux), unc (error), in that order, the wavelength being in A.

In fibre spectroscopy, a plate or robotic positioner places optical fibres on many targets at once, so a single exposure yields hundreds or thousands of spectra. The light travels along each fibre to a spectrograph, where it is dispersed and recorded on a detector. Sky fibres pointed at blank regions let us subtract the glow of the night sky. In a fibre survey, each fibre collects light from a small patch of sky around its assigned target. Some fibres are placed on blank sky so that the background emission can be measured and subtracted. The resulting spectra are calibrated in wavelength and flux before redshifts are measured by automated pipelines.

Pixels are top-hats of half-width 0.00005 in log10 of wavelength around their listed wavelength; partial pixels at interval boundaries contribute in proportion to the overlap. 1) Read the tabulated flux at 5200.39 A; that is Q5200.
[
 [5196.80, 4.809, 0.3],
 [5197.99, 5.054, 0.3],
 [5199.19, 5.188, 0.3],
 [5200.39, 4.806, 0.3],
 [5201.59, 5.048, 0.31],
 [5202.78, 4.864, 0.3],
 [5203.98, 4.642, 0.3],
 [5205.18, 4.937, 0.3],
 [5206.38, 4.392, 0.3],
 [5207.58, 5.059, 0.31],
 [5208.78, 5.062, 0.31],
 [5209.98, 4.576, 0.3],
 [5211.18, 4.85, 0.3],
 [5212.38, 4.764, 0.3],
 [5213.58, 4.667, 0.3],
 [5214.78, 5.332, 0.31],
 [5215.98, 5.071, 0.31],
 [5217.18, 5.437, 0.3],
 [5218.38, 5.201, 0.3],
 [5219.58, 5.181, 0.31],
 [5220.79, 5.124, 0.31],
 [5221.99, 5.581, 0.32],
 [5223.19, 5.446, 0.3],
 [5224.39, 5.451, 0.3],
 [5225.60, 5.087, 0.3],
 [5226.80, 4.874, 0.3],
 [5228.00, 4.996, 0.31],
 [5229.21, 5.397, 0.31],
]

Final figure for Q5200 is 4.806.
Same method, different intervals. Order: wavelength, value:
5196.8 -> 4.809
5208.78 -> 5.062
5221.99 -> 5.581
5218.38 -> 5.201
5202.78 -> 4.864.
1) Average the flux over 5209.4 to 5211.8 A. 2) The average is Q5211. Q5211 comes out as 4.71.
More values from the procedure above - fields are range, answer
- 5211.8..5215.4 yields 4.93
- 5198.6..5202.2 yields 5.02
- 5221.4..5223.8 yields 5.53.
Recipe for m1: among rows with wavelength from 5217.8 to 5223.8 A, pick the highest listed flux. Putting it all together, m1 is 5.581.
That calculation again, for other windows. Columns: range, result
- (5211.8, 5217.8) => 5.437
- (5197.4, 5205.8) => 5.188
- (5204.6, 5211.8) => 5.062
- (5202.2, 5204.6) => 4.864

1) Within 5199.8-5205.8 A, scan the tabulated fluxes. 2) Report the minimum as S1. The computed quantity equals 4.642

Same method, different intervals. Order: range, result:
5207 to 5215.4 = 4.576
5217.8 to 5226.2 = 5.087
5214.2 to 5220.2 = 5.071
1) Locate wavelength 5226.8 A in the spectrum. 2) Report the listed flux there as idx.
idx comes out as 4.874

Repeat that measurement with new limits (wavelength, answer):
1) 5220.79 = 5.124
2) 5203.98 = 4.642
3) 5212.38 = 4.764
